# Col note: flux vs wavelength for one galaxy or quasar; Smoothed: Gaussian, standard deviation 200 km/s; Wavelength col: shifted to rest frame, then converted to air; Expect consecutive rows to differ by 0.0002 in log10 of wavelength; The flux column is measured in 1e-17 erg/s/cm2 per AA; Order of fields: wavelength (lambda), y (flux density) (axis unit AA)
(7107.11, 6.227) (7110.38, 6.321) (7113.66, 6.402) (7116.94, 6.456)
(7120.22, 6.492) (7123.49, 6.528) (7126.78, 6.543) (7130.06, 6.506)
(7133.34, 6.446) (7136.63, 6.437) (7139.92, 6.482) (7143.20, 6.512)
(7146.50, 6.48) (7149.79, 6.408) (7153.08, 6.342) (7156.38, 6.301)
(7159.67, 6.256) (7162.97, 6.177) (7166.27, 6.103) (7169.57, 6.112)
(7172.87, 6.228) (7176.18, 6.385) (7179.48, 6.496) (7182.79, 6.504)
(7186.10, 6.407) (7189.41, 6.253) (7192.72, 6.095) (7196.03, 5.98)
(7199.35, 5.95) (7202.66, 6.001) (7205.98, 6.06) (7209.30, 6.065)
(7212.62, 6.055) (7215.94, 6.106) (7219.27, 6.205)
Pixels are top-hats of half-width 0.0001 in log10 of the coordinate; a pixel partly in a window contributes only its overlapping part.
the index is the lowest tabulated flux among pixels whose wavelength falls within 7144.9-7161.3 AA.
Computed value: 6.256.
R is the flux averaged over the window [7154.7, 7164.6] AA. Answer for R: 6.24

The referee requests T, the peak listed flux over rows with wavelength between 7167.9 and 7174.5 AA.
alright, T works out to 6.228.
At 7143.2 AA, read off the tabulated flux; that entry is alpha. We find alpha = 6.512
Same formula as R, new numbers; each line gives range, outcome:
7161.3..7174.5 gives 6.16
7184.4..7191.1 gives 6.33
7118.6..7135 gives 6.5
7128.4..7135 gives 6.48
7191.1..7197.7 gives 6.04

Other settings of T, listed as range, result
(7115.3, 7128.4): 6.543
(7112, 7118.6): 6.456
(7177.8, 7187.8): 6.504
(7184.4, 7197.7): 6.407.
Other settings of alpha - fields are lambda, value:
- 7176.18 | 6.385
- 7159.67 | 6.256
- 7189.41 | 6.253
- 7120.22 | 6.492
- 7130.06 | 6.506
